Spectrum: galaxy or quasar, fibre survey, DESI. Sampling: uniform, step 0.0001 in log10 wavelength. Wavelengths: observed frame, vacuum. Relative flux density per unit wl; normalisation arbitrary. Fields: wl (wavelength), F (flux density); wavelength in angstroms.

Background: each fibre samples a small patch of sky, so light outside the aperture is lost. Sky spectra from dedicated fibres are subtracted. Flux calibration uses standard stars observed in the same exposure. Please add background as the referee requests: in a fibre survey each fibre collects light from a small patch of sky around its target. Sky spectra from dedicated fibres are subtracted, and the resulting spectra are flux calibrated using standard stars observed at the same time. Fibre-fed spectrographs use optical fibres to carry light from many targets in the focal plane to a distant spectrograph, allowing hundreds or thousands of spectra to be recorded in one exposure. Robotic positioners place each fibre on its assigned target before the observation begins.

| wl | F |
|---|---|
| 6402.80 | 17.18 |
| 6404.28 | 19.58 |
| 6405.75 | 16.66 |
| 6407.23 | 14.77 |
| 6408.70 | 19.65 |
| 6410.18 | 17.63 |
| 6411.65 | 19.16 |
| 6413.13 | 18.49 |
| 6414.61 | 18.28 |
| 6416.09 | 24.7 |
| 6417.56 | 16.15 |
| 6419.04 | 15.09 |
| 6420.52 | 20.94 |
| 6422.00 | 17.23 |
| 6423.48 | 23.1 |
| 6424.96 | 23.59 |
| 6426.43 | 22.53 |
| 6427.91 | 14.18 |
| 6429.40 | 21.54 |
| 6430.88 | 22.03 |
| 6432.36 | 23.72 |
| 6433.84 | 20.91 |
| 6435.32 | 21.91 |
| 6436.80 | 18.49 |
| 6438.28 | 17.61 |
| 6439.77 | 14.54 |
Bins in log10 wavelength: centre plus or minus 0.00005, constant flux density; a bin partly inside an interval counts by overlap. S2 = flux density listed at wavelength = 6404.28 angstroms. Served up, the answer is 19.58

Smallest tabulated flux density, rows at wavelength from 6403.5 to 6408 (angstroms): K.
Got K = 14.77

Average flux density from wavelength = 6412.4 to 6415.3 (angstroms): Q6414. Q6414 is 18.4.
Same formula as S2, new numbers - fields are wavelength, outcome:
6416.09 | 24.7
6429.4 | 21.54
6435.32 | 21.91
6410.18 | 17.63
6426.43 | 22.53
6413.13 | 18.49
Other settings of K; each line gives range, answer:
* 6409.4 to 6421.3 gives 15.09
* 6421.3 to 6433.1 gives 14.18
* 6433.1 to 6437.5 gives 18.49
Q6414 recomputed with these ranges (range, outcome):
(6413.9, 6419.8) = 18.6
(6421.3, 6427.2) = 21.6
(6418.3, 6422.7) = 17.7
